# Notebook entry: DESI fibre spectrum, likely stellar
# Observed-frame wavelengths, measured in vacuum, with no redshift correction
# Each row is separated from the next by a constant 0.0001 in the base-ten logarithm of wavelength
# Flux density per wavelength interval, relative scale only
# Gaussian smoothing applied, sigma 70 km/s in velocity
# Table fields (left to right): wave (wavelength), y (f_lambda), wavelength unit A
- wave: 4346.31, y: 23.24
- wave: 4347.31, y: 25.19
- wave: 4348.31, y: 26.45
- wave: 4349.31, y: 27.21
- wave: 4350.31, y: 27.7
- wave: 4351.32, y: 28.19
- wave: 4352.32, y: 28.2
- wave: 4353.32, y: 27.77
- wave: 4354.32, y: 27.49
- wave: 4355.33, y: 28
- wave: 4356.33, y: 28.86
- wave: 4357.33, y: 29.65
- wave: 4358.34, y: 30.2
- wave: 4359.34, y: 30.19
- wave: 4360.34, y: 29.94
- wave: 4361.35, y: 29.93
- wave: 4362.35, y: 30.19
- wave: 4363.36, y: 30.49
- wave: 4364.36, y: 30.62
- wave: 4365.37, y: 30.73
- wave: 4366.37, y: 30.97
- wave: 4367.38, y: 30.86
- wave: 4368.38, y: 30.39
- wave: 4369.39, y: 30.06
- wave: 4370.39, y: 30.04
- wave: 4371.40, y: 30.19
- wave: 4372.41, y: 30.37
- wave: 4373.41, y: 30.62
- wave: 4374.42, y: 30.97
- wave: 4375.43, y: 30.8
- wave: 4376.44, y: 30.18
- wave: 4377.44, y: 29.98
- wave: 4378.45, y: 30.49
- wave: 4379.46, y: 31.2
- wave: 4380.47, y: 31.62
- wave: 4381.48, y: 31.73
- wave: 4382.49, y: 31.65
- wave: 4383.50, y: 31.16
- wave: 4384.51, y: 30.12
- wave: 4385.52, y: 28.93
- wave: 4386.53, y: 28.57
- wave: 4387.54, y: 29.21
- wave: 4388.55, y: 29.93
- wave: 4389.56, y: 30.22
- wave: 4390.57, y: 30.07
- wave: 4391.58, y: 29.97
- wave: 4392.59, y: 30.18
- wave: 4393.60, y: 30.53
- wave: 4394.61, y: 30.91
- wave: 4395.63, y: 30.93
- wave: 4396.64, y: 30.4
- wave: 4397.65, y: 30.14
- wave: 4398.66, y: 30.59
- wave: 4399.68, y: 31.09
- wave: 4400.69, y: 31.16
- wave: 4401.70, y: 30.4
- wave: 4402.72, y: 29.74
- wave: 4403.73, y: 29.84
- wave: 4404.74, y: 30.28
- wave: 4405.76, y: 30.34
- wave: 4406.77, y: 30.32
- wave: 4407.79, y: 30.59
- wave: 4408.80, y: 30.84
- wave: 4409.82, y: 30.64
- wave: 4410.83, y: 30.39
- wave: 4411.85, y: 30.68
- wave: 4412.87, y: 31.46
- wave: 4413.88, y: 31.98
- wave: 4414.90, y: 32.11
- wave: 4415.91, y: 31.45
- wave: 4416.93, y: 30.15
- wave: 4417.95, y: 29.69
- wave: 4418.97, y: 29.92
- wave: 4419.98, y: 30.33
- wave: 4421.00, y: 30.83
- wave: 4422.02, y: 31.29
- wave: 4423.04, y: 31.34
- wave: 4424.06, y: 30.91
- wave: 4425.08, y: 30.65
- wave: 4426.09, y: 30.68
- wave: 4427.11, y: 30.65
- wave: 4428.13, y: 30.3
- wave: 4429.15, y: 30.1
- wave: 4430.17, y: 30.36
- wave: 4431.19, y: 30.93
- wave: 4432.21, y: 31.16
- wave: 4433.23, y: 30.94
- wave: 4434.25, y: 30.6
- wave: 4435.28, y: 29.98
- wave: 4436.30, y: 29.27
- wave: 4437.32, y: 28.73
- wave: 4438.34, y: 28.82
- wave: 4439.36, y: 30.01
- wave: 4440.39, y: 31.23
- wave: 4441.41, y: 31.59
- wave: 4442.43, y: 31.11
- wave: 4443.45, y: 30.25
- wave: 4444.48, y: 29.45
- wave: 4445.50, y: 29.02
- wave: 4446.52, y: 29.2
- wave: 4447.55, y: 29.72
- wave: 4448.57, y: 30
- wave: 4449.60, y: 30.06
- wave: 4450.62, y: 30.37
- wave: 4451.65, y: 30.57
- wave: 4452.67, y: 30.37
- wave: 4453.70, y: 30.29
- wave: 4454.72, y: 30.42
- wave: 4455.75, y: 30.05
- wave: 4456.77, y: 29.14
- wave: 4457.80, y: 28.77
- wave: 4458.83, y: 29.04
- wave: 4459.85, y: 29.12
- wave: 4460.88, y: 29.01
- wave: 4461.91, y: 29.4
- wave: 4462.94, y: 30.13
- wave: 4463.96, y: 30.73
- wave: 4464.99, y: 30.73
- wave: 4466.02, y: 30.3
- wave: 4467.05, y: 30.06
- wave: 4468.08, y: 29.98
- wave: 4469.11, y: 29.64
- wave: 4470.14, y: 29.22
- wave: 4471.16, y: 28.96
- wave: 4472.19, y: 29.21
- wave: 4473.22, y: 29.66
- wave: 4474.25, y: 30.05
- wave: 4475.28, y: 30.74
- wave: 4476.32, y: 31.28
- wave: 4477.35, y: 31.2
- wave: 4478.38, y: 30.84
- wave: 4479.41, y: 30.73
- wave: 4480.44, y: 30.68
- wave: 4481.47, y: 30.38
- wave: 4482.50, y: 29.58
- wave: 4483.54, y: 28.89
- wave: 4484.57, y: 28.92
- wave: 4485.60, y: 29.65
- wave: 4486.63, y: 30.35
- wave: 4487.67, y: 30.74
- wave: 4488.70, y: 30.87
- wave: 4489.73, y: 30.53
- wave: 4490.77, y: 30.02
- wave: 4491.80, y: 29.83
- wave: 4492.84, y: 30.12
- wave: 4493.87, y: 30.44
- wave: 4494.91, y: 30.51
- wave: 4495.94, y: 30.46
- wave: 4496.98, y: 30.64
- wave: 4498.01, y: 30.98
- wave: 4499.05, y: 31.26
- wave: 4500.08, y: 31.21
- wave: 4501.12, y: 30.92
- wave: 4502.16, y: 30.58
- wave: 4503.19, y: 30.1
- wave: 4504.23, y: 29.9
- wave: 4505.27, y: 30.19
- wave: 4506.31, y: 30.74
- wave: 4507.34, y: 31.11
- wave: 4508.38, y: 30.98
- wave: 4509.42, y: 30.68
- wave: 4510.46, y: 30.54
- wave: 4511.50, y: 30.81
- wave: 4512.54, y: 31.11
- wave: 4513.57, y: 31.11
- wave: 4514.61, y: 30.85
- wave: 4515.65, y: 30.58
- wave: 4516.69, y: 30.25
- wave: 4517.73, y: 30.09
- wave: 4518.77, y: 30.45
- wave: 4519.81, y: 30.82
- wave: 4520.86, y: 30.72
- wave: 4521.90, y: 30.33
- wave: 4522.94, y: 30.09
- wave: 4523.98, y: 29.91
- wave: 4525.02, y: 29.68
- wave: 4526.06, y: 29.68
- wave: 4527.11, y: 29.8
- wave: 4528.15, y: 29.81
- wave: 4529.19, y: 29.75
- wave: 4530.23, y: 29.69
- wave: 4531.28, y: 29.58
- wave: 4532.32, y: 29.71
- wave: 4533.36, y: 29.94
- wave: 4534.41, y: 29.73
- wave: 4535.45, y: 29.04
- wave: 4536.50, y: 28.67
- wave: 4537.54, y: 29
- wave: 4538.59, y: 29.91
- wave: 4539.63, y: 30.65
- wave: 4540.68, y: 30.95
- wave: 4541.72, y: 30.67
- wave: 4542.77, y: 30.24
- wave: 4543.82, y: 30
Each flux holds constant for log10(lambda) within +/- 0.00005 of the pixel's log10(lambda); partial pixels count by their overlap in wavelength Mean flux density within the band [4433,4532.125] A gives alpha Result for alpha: 30.2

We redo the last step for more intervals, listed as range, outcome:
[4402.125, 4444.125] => 30.5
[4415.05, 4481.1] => 30.2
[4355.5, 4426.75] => 30.5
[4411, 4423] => 30.9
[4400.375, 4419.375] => 30.6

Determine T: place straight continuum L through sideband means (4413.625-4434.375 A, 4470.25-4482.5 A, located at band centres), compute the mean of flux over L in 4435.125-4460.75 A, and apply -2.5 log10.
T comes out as 0.03 mag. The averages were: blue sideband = 30.8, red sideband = 30.3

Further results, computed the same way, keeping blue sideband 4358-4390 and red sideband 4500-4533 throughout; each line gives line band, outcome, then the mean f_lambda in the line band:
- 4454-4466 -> 0.02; 29.7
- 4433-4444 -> 0.01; 30.2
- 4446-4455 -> 0.01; 30.1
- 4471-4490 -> 0.01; 30.2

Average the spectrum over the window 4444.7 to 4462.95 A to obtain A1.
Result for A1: 29.7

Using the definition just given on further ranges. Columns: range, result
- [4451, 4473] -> 29.8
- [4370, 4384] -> 30.8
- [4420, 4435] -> 30.7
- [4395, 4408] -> 30.4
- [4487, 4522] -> 30.6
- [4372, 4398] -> 30.4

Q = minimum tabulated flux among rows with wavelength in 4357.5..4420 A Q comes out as 28.57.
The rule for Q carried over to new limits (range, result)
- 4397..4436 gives 29.69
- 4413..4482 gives 28.73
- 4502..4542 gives 28.67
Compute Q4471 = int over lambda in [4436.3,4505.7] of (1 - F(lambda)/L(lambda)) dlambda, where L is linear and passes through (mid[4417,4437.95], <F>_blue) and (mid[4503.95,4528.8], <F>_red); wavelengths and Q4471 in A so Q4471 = 0.7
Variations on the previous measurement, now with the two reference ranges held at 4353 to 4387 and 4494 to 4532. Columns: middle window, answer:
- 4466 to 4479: 0.1 A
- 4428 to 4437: 0.0 A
